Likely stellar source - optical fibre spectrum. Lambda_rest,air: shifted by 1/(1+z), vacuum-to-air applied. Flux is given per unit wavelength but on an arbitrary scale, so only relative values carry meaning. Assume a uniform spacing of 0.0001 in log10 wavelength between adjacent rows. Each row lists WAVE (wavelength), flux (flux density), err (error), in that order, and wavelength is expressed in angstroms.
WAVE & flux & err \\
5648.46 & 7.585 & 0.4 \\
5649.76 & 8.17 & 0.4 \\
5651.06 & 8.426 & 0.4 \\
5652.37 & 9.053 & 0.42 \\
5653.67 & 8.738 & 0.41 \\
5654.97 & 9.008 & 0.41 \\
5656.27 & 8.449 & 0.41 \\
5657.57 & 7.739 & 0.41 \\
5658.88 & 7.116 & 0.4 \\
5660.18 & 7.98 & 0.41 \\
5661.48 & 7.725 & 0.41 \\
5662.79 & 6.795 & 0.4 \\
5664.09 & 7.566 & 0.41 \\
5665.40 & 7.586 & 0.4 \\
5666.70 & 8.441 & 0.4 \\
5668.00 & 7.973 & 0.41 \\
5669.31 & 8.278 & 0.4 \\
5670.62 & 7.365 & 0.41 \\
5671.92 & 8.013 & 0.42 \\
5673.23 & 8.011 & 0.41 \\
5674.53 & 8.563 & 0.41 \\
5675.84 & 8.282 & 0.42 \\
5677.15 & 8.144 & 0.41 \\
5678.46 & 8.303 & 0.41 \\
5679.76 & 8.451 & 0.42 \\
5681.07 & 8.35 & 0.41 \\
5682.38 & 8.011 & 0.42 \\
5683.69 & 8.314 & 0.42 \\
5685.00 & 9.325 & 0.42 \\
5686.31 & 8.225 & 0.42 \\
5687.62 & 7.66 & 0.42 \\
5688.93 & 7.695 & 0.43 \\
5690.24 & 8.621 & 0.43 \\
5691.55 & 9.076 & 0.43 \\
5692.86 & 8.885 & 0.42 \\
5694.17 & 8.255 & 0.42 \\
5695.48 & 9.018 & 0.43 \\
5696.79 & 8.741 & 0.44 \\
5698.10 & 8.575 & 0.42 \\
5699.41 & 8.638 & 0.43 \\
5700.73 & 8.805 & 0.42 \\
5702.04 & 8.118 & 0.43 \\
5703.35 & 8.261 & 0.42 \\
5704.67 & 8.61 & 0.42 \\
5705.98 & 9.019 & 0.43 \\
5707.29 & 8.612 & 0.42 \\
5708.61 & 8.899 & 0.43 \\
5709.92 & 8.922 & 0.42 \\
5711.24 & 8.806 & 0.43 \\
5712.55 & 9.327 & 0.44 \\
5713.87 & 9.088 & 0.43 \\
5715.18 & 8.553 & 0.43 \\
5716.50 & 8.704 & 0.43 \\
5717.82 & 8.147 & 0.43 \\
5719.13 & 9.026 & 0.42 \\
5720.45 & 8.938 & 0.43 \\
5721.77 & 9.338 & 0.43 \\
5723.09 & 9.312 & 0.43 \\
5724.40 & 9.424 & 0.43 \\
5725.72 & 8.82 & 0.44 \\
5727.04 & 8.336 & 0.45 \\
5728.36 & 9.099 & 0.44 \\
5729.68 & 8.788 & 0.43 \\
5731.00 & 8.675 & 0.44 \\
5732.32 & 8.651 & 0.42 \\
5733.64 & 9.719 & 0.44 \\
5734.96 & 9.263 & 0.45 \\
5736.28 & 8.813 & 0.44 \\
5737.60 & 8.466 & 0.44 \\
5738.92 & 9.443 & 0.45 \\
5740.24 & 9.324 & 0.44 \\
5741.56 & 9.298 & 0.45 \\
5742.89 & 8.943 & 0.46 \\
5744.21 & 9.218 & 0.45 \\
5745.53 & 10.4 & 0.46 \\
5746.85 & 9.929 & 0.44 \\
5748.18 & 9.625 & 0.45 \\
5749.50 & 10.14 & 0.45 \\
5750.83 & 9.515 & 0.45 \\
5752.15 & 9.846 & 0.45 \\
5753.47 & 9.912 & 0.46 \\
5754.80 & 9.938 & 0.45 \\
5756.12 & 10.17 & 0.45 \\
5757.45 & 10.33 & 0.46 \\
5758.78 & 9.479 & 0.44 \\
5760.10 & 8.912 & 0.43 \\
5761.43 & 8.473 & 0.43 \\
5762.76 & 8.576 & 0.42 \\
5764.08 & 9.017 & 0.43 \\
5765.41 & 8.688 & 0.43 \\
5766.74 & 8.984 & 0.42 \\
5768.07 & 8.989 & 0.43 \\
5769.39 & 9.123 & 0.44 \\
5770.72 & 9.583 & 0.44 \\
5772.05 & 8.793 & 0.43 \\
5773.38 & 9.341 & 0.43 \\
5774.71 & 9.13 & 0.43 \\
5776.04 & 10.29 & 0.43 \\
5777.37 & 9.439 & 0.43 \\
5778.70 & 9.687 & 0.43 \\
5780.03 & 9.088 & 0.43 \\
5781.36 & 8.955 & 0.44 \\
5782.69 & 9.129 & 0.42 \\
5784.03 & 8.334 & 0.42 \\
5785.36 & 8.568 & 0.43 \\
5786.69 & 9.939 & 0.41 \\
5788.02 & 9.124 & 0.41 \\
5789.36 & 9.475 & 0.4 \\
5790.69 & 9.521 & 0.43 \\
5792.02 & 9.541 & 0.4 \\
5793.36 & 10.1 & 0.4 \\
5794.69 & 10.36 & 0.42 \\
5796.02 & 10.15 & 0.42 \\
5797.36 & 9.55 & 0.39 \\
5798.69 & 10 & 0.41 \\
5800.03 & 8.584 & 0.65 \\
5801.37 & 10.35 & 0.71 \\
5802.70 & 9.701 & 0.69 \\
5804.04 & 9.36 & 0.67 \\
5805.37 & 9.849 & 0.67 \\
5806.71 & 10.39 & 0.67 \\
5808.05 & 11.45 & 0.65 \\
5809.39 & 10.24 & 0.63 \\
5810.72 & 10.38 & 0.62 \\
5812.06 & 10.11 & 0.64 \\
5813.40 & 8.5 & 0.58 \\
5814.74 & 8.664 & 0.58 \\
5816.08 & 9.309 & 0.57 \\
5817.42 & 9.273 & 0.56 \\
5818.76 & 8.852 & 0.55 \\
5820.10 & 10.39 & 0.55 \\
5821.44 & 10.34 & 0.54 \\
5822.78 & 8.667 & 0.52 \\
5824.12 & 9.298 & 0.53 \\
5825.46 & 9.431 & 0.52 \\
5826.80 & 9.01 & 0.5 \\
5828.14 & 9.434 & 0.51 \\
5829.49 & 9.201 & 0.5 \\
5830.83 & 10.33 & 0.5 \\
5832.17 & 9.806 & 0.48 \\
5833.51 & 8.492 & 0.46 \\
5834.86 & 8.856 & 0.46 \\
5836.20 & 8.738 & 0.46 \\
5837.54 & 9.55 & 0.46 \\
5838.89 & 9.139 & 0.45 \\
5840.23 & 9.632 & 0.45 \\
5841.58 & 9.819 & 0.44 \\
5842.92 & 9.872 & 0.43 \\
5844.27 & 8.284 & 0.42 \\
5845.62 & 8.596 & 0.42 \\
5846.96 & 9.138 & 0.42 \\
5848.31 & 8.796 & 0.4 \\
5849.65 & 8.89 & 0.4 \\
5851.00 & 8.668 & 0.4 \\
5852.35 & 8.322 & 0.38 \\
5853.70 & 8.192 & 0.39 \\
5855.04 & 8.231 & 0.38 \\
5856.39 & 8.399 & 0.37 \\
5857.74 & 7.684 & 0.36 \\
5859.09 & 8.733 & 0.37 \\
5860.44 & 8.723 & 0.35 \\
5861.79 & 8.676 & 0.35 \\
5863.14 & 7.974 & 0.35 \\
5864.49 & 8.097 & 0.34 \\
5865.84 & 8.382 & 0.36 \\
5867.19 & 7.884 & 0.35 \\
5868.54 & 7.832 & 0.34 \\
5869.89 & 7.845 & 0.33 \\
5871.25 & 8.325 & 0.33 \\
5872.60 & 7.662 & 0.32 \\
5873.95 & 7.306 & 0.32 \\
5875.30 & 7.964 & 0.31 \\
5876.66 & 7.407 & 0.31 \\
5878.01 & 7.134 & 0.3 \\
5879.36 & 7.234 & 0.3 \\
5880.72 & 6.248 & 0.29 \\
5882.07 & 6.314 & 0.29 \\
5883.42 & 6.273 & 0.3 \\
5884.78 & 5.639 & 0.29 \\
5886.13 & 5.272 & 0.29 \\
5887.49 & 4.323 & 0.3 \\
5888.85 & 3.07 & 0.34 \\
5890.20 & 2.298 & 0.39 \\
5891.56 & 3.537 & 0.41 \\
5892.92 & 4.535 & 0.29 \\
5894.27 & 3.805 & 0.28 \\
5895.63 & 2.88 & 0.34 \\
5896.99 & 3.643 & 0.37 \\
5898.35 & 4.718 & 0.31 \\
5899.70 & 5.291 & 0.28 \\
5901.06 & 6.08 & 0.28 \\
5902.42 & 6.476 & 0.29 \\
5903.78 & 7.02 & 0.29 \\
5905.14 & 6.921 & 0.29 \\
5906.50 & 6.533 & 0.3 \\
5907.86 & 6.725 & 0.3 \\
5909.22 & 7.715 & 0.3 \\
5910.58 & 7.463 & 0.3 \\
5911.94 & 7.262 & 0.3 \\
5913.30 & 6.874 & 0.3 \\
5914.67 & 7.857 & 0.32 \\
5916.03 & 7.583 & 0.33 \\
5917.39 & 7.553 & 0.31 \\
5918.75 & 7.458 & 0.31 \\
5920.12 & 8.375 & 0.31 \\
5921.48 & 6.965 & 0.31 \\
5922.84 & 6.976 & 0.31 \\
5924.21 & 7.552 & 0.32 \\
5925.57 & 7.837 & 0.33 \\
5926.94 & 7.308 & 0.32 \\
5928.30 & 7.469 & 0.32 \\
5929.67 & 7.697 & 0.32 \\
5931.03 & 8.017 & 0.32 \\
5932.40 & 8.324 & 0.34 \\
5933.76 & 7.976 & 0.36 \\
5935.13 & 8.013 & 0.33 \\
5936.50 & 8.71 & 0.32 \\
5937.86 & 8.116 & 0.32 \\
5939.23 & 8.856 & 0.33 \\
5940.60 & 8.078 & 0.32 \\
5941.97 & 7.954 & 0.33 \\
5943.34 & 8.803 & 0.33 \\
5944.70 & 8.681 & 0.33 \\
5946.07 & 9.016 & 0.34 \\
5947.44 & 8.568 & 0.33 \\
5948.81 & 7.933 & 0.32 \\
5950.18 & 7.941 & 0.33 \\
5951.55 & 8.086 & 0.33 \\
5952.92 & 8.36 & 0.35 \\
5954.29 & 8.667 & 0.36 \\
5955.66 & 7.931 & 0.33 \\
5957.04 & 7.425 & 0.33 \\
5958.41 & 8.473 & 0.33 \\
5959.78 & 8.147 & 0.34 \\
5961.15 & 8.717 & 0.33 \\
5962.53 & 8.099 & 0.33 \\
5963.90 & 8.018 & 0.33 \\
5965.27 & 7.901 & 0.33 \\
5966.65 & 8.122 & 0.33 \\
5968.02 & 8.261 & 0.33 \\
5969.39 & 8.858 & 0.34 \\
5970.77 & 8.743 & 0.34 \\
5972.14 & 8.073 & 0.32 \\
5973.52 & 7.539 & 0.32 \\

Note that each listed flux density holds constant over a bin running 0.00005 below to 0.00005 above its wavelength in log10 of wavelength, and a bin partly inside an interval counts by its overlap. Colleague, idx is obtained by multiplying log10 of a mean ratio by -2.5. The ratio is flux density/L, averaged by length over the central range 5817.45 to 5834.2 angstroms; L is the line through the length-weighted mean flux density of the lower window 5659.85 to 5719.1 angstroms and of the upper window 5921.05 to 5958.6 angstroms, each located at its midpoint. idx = -0.15 mag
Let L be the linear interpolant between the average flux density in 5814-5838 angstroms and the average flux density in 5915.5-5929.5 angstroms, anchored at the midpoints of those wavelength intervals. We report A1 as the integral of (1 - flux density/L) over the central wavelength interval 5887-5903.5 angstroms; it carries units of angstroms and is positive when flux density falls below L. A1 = 7.7 angstroms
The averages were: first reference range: 9.31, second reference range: 7.51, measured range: 4.29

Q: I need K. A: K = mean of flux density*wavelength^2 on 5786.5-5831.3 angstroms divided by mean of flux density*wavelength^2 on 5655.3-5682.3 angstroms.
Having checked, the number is 1.3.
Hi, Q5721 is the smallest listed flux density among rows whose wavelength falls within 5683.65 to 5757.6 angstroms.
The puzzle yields 7.66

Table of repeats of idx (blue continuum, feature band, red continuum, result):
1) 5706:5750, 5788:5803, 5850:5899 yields -0.22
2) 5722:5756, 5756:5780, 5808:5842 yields 0.01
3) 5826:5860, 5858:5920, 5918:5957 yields 0.28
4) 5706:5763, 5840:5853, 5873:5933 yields -0.22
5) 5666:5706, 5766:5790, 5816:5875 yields -0.07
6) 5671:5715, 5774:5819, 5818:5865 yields -0.09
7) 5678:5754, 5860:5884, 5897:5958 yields 0.04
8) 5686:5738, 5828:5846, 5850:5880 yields -0.14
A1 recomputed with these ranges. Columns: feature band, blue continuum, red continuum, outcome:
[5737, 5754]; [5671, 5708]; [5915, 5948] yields -2.5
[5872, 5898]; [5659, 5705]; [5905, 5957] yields 8.3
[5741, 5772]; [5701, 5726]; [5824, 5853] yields -1.7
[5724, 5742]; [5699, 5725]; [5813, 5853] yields -0.2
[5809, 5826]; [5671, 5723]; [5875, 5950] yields -4.2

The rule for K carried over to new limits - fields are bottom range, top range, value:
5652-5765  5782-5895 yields 1.01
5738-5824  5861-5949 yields 0.77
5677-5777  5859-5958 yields 0.84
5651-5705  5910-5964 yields 1.06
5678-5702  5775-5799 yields 1.16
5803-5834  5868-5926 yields 0.68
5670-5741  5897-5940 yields 0.91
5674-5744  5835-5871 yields 1.04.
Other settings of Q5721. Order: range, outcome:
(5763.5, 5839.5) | 8.334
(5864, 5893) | 2.298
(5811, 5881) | 6.248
